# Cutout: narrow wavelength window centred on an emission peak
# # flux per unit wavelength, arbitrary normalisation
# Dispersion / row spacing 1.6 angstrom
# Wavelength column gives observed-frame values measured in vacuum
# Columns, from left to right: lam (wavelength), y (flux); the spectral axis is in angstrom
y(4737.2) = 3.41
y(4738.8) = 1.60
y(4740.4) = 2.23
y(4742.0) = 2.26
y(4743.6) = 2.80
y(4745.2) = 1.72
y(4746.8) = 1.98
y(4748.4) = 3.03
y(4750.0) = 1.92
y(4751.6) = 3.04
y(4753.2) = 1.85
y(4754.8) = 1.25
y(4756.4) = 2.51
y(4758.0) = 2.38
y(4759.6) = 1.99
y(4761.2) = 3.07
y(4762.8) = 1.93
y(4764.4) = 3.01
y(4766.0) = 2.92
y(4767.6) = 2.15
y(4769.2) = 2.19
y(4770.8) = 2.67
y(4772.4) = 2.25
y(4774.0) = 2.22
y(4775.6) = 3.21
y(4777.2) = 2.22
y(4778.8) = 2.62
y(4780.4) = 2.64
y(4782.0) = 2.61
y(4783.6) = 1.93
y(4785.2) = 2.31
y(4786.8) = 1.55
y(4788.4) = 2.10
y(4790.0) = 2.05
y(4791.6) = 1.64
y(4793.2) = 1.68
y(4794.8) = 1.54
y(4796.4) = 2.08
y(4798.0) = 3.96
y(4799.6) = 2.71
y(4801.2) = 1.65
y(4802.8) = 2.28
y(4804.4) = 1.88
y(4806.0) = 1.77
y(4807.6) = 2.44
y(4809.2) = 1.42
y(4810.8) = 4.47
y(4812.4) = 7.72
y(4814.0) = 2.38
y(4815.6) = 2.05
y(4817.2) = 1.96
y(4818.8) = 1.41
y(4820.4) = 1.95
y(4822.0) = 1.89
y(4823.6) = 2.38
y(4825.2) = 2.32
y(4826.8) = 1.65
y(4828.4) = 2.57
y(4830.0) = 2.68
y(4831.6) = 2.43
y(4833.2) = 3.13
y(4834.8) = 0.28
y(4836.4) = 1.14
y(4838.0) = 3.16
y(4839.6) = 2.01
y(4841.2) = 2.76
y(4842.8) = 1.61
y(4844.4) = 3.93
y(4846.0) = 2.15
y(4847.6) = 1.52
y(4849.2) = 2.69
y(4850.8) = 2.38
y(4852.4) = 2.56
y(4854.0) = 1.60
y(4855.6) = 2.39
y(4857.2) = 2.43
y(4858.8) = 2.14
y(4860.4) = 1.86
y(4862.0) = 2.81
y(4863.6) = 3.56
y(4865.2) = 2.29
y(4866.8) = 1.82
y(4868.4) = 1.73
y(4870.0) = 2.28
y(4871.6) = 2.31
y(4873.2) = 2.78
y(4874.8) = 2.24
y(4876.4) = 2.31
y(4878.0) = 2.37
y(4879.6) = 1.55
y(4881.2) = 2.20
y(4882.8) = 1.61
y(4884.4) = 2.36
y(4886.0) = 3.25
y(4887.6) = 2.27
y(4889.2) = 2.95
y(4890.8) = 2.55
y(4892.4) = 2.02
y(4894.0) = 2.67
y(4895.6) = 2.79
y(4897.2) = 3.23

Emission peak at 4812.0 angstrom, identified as H-gamma 4340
